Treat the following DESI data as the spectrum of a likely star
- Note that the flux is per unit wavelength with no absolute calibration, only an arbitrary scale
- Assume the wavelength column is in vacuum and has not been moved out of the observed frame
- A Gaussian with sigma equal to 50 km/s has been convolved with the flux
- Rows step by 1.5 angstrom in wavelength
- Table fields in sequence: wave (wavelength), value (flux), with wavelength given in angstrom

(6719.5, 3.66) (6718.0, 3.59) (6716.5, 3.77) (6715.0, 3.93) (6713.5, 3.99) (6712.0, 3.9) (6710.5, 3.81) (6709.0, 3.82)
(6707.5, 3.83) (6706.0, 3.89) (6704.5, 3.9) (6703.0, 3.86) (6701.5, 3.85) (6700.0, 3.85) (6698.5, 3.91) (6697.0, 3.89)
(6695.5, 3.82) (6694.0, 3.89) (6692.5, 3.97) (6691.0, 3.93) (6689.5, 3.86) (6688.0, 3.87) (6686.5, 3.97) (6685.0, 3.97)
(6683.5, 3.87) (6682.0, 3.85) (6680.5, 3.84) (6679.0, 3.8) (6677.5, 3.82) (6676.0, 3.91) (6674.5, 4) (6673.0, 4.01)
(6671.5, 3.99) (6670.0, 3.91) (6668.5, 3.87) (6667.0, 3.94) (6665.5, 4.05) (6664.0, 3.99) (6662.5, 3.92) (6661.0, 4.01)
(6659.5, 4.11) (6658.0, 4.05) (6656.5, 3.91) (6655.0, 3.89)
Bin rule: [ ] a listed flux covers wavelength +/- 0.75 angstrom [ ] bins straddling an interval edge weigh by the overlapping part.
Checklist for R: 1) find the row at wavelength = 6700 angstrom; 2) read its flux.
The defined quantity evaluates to 3.85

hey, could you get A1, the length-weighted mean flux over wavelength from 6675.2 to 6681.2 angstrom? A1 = 3.84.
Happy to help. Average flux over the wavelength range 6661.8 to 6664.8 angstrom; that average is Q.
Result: 3.96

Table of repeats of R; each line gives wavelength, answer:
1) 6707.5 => 3.83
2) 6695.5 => 3.82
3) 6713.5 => 3.99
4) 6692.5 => 3.97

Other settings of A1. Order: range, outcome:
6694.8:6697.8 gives 3.86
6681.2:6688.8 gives 3.91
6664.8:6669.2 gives 3.95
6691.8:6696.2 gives 3.89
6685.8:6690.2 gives 3.9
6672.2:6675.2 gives 4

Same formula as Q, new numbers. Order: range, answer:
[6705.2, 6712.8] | 3.85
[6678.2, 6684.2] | 3.84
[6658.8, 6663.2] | 4.01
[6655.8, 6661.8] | 4.02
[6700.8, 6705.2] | 3.87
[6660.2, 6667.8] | 3.98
